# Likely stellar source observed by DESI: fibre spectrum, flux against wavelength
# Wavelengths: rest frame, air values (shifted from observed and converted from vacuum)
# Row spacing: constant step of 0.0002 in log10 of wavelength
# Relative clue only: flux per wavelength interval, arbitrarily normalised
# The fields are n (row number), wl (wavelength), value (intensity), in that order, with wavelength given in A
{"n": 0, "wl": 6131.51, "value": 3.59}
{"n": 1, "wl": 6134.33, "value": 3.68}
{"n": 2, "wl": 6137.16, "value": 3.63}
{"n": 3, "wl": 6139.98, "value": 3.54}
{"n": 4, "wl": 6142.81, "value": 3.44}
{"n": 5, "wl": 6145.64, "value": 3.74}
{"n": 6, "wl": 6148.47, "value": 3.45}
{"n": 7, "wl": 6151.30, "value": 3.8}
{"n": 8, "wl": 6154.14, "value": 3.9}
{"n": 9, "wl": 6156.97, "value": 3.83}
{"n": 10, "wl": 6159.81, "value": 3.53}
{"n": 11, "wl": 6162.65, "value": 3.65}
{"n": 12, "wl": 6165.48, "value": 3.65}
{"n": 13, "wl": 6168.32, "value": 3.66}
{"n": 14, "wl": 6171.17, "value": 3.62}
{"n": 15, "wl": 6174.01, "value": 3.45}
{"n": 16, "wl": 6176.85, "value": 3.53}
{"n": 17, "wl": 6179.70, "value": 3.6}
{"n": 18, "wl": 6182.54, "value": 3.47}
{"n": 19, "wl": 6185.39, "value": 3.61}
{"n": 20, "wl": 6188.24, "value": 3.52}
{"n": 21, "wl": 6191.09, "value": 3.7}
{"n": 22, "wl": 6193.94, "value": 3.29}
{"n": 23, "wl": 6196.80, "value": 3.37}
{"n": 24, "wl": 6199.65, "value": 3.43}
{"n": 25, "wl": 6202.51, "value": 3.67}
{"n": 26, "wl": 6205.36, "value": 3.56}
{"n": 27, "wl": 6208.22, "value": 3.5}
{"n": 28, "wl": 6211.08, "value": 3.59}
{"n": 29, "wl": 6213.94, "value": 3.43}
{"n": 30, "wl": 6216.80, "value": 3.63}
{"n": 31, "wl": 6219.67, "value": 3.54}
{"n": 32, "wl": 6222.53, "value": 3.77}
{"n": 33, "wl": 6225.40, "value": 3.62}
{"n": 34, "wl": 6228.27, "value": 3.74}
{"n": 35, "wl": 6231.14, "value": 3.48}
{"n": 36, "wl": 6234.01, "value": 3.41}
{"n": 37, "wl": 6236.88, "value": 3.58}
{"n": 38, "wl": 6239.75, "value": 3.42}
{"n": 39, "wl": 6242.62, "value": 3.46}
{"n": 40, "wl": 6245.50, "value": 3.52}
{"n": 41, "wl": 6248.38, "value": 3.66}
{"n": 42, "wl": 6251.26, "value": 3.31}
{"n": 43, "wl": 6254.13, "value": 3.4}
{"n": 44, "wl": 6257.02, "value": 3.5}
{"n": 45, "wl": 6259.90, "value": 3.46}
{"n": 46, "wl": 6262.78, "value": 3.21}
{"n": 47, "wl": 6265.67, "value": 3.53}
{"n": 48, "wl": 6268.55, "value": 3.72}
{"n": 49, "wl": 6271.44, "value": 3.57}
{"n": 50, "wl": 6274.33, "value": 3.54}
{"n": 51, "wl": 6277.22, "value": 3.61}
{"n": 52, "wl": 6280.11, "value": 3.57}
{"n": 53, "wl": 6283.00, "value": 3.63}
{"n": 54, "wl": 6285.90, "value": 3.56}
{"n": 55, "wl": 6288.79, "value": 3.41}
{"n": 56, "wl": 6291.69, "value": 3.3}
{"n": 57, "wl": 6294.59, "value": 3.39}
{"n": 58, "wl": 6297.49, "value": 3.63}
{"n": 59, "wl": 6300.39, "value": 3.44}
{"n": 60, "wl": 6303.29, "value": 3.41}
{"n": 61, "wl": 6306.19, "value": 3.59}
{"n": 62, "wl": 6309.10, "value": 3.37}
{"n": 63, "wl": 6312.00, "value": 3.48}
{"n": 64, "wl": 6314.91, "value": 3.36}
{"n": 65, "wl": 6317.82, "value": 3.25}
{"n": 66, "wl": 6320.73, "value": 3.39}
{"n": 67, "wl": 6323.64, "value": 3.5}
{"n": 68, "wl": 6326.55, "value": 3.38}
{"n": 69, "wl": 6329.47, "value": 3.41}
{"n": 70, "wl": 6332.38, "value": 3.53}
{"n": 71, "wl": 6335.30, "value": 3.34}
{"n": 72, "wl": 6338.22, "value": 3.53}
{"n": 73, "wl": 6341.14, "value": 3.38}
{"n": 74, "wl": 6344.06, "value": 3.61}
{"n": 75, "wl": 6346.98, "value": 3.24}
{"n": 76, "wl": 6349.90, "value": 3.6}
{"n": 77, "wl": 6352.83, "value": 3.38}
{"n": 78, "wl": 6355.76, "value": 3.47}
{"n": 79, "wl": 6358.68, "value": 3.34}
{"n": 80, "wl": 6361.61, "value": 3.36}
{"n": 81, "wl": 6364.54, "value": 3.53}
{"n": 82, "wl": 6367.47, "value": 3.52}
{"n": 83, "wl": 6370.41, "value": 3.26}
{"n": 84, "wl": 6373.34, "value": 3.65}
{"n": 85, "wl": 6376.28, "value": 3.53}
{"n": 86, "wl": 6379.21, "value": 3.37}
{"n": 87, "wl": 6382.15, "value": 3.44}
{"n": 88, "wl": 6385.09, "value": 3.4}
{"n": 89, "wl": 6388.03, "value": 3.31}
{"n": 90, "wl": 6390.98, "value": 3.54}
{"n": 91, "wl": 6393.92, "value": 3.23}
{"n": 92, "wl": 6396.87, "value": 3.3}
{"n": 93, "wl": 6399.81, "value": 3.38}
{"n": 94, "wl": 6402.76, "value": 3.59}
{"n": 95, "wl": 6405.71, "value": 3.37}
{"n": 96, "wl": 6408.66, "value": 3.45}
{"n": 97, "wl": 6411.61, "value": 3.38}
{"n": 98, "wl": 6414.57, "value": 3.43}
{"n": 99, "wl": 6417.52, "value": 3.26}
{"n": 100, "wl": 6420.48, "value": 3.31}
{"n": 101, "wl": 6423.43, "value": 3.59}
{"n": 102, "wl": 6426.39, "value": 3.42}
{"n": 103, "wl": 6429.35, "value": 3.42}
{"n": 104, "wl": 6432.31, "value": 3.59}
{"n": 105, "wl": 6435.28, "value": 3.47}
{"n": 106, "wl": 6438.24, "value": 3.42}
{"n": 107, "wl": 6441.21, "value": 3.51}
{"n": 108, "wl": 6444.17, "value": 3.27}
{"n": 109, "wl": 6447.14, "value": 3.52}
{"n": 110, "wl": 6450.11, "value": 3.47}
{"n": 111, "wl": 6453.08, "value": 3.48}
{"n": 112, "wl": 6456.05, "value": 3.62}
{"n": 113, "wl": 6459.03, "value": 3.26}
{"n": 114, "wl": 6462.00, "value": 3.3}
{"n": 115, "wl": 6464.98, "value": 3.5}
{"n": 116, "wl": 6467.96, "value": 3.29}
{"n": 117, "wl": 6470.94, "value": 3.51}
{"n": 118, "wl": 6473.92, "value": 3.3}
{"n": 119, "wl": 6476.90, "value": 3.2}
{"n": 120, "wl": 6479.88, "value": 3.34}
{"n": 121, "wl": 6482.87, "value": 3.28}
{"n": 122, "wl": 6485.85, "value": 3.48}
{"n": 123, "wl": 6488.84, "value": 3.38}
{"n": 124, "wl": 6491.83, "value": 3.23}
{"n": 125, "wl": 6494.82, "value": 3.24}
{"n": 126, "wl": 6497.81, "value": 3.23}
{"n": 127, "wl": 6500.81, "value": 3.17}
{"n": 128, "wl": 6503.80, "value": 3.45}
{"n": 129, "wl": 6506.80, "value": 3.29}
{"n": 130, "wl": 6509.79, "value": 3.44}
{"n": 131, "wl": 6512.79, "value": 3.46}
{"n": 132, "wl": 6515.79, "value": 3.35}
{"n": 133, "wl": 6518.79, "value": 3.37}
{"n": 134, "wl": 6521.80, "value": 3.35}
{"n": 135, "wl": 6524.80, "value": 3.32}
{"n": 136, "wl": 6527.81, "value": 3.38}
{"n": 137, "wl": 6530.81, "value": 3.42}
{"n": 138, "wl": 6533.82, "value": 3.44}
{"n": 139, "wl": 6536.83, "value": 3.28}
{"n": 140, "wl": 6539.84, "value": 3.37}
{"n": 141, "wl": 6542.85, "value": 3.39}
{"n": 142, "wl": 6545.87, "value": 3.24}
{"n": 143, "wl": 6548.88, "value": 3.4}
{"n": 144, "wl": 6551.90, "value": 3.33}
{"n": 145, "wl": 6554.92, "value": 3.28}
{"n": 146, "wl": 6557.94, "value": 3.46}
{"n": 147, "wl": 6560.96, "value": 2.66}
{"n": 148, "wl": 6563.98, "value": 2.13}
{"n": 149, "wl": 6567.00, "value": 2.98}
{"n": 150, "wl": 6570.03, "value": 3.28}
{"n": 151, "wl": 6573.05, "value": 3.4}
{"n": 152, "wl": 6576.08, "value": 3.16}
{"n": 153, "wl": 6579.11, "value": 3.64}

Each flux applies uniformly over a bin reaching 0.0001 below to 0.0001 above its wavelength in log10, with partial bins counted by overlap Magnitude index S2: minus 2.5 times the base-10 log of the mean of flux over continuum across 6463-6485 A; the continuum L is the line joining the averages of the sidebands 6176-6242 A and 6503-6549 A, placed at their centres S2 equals 0.02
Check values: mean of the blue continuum 3.54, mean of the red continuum 3.37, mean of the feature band 3.35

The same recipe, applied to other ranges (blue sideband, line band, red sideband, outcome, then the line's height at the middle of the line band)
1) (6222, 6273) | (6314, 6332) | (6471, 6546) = 0.023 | 3.46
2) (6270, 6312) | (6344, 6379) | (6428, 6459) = 0.011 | 3.49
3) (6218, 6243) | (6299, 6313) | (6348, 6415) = 0.011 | 3.49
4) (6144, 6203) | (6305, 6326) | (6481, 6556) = 0.023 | 3.49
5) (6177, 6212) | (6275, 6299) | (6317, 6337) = -0.022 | 3.44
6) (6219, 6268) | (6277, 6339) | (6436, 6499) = 0.005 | 3.47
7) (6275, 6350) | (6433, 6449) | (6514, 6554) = -0.015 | 3.4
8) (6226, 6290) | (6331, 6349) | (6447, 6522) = 0.005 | 3.46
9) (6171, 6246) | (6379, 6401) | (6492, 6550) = 0.017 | 3.42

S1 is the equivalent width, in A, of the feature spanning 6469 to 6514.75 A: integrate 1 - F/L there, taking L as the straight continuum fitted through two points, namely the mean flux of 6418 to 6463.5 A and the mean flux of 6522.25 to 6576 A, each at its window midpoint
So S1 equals 0.0 A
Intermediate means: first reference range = 3.44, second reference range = 3.22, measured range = 3.33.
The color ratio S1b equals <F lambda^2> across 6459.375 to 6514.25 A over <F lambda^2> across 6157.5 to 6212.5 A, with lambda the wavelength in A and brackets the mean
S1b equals 1.03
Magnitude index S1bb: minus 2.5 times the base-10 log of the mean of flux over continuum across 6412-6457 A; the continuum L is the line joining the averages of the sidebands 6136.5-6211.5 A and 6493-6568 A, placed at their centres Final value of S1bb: -0.033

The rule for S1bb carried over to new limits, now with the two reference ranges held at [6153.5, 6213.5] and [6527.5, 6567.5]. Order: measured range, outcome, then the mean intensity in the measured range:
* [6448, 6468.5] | -0.04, 3.43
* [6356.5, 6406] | -0.02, 3.42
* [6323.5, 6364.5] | -0.01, 3.43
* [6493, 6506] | -0.01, 3.27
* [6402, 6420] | -0.02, 3.4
